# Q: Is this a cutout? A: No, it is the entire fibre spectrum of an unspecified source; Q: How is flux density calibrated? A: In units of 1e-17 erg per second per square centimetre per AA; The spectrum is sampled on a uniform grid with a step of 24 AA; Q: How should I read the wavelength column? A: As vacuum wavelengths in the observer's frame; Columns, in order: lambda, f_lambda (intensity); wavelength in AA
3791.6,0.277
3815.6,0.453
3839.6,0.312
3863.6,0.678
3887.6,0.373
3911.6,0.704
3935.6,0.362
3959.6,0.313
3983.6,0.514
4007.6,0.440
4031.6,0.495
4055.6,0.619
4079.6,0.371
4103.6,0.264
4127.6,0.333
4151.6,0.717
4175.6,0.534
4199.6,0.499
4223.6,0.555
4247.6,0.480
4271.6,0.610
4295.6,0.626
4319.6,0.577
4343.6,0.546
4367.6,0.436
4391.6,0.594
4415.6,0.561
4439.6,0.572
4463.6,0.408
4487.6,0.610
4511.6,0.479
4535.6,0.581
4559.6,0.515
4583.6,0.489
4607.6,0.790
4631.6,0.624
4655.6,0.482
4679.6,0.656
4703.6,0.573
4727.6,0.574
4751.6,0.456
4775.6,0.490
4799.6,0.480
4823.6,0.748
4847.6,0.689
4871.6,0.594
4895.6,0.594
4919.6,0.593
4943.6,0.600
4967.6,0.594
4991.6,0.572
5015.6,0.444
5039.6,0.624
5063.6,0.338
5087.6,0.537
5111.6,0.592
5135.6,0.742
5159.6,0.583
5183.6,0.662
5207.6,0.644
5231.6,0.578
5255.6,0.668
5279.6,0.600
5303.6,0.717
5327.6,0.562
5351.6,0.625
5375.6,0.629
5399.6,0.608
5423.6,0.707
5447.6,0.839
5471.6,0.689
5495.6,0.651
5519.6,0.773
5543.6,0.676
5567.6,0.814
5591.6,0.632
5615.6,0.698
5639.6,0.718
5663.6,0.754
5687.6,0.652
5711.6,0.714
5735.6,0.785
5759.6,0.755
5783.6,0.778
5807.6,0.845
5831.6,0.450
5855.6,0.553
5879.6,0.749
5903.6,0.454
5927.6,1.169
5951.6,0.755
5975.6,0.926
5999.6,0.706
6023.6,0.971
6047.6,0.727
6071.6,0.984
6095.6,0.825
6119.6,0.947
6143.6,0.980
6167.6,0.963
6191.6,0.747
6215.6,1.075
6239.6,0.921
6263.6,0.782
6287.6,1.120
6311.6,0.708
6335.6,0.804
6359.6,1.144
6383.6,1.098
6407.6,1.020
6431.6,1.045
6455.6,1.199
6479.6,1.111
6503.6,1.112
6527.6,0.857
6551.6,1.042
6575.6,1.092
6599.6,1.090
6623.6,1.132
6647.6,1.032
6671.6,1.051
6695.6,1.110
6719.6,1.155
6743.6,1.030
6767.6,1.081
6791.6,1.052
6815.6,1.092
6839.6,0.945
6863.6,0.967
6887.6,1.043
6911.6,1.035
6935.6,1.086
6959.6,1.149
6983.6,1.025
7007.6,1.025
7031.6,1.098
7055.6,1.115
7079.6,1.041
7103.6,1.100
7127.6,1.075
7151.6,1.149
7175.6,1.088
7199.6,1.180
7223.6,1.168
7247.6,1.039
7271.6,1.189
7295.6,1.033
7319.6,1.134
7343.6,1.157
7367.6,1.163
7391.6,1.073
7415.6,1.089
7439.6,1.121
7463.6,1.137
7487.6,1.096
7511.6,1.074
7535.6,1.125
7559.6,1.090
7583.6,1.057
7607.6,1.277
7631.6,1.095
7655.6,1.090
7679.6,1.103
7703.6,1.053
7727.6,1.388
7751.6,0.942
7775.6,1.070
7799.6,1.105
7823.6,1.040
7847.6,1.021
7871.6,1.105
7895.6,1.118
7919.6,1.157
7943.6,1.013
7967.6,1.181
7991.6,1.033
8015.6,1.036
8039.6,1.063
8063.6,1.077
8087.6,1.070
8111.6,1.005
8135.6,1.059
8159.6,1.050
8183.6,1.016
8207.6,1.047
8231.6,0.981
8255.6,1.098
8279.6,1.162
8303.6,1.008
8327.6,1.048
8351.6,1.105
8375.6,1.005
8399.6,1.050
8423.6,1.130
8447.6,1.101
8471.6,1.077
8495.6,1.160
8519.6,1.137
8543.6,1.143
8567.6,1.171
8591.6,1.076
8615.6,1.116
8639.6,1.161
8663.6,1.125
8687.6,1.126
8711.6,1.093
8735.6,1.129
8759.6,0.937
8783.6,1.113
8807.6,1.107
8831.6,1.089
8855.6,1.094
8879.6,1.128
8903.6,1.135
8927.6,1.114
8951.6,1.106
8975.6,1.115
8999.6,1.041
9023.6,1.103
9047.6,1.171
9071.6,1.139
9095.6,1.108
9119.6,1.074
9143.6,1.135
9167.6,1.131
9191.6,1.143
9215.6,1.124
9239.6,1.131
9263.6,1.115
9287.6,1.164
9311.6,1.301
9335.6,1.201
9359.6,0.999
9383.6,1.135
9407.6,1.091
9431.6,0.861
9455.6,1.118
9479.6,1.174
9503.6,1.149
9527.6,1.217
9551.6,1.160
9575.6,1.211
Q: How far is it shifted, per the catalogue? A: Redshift 0.59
